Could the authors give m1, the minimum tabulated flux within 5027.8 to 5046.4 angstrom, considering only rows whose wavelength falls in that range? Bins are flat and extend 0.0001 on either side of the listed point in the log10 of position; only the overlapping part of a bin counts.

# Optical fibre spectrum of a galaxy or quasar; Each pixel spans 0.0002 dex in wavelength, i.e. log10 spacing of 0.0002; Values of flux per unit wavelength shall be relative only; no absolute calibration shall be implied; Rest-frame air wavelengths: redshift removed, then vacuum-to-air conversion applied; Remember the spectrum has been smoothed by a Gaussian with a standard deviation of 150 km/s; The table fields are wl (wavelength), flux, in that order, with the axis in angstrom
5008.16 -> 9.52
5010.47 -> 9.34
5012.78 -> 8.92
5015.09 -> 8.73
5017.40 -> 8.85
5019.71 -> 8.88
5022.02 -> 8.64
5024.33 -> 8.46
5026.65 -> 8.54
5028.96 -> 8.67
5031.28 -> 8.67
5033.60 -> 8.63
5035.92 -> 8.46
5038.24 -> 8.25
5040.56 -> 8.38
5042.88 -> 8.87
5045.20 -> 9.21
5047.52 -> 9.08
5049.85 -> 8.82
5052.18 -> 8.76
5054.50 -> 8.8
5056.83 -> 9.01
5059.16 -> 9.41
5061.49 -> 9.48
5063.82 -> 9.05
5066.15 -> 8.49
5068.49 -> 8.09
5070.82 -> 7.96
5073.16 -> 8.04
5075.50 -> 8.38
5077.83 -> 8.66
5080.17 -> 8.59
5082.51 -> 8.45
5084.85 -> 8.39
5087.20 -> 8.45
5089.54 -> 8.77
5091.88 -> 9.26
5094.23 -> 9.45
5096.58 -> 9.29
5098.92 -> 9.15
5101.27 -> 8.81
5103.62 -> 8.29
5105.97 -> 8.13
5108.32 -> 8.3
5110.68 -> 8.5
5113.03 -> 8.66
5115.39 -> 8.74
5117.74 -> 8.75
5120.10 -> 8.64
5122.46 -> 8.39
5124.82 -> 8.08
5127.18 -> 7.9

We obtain 8.25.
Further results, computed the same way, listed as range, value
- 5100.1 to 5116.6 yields 8.13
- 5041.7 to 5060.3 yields 8.76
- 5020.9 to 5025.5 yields 8.46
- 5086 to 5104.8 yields 8.29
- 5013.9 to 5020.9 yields 8.73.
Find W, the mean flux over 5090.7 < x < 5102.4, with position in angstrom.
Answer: 9.19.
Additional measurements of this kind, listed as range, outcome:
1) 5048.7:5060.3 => 8.96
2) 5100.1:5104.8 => 8.55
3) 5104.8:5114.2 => 8.4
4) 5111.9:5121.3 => 8.69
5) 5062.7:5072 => 8.39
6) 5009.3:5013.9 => 9.12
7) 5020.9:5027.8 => 8.54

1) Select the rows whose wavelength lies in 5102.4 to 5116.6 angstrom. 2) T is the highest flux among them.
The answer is 8.74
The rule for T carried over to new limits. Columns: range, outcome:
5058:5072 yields 9.48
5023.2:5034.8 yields 8.67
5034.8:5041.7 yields 8.46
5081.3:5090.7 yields 8.77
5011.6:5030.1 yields 8.92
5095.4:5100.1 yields 9.29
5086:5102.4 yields 9.45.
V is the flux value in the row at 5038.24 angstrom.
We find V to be 8.25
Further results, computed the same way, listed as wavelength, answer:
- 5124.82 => 8.08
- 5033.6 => 8.63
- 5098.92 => 9.15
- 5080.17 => 8.59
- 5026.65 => 8.54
